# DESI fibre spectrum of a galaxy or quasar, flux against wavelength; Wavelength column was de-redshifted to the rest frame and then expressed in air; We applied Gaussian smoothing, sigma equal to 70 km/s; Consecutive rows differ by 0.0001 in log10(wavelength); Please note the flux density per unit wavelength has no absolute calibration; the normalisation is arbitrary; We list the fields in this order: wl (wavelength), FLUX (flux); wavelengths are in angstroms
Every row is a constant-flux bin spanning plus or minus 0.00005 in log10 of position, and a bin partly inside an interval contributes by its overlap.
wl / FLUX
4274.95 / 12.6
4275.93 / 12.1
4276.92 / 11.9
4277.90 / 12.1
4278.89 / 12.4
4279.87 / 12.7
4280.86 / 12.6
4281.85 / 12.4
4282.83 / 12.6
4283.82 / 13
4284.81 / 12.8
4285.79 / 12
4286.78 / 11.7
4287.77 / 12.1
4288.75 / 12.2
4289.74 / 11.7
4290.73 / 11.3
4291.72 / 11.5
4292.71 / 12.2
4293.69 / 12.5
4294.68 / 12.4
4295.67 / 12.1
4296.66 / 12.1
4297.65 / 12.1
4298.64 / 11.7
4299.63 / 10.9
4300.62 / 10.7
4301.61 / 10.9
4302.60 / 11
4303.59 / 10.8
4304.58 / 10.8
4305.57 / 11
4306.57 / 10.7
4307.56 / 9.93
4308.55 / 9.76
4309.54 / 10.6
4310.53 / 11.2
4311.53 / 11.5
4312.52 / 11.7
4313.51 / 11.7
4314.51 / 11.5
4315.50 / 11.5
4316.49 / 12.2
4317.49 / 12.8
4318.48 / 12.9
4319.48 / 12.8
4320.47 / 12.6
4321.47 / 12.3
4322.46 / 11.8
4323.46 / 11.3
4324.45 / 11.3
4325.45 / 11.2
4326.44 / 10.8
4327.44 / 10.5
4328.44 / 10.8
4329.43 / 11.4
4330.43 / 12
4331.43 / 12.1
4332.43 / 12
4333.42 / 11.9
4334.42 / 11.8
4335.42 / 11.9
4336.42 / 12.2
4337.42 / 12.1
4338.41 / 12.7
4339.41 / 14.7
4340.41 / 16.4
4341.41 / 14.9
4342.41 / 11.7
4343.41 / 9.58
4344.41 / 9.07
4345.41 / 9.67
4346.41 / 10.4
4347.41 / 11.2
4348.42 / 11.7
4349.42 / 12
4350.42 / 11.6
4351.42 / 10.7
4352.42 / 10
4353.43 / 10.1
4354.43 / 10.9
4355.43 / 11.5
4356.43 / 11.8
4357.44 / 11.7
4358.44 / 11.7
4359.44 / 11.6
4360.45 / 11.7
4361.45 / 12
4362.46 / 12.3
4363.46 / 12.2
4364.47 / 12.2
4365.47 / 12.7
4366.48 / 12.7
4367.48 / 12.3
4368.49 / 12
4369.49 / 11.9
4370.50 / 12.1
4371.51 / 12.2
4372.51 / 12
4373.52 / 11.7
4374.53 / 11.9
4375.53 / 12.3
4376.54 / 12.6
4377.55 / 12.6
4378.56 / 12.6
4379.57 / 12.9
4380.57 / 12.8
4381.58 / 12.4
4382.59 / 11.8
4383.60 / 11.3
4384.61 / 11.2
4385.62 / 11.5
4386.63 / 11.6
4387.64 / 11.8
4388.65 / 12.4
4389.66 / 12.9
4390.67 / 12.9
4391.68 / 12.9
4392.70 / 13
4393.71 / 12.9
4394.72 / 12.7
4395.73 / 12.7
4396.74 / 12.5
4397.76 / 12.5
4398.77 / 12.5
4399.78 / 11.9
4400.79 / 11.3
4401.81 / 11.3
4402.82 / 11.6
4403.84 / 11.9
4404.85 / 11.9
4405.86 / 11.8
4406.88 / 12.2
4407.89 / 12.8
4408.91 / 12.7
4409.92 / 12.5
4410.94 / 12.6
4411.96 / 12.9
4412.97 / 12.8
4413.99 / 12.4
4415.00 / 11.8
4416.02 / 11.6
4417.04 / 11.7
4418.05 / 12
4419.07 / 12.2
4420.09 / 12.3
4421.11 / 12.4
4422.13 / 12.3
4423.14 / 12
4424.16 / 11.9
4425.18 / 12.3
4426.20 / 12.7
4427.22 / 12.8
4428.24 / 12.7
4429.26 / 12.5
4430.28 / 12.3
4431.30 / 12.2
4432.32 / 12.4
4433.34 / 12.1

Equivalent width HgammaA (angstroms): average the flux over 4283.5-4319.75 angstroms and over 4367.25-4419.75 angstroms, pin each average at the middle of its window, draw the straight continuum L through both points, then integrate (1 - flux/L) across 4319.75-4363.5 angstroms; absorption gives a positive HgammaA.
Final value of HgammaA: 0.7 angstroms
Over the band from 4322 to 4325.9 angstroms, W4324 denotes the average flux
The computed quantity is 11.4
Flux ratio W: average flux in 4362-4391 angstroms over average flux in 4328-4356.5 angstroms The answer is 1.0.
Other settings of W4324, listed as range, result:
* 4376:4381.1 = 12.7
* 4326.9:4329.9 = 10.9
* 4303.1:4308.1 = 10.6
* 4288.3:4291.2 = 11.7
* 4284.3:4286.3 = 12.4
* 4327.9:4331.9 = 11.6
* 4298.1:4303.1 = 11.1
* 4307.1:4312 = 10.6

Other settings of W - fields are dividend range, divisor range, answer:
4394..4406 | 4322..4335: 1.05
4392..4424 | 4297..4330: 1.08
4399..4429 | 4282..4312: 1.06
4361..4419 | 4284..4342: 1.03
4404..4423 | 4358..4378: 1.01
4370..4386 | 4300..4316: 1.11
